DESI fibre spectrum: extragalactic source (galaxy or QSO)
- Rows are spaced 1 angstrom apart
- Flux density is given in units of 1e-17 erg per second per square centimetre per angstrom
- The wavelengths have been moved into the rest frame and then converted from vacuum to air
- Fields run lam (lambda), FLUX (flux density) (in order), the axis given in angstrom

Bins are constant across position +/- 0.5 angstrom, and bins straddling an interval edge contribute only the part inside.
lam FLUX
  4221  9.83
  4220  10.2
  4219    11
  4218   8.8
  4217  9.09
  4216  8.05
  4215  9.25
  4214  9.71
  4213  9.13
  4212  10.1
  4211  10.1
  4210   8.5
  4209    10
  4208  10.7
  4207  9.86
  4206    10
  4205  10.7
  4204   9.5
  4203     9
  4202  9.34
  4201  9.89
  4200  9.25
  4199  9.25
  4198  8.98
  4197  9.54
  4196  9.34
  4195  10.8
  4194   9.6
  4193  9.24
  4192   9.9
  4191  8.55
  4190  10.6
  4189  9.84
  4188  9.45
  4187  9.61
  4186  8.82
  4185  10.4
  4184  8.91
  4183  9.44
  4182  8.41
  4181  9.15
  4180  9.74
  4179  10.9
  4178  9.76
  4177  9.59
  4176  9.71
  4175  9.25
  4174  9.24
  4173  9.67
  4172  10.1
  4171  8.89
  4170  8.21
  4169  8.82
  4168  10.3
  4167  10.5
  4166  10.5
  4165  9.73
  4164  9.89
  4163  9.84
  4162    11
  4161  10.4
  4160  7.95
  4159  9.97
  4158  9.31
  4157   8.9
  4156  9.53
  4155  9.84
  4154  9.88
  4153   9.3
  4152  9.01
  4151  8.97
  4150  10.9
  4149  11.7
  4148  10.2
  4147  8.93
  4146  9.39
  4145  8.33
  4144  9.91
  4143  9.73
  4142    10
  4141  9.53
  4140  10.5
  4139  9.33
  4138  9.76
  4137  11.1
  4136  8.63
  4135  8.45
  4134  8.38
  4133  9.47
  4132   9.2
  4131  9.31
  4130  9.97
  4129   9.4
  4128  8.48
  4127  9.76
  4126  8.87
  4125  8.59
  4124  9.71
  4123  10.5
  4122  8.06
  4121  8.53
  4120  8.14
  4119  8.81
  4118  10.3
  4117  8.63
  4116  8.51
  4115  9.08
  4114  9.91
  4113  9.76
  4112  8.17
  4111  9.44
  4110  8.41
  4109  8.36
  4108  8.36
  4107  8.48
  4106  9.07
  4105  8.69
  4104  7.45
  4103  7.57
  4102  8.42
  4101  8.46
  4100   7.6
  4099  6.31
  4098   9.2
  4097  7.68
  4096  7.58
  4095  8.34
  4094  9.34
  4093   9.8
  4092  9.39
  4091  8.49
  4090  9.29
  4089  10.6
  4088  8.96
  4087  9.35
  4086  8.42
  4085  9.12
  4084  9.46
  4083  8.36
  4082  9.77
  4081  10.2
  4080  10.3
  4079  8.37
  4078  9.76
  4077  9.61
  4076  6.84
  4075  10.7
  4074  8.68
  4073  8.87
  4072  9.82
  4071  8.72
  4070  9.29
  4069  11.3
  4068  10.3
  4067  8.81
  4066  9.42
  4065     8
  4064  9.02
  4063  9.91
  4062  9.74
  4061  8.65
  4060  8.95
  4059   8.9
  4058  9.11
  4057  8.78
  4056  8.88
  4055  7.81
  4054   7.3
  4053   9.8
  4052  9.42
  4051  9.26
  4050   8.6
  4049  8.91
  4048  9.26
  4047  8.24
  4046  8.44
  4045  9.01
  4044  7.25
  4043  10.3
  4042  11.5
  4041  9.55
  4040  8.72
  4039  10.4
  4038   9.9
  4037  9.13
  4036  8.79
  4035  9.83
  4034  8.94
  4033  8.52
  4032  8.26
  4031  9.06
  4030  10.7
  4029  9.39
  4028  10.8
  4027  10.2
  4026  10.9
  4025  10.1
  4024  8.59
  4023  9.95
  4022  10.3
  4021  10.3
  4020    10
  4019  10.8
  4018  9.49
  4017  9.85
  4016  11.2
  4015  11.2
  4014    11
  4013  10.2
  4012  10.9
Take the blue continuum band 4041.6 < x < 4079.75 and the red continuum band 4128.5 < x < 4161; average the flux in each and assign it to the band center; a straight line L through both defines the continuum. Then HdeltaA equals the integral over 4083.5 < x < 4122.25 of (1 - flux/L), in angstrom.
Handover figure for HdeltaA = 2.5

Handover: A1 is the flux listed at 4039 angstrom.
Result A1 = 10.4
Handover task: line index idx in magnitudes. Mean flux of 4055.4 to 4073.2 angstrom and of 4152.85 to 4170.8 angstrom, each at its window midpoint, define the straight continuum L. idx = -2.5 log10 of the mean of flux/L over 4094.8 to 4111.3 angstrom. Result 0.15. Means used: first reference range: 9.25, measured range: 8.18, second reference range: 9.65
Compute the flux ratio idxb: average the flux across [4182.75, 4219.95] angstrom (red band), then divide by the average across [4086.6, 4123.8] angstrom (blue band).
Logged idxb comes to 1.10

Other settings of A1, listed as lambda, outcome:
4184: 8.91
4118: 10.3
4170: 8.21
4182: 8.41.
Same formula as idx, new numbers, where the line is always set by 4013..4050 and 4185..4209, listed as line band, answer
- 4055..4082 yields 0.05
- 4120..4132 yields 0.06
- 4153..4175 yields 0.00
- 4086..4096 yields 0.06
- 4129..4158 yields 0.01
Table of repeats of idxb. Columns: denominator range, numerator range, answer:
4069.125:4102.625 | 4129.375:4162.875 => 1.07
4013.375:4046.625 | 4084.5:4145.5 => 0.92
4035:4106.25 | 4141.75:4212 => 1.07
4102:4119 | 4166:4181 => 1.10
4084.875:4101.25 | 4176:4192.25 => 1.10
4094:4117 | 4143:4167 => 1.15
